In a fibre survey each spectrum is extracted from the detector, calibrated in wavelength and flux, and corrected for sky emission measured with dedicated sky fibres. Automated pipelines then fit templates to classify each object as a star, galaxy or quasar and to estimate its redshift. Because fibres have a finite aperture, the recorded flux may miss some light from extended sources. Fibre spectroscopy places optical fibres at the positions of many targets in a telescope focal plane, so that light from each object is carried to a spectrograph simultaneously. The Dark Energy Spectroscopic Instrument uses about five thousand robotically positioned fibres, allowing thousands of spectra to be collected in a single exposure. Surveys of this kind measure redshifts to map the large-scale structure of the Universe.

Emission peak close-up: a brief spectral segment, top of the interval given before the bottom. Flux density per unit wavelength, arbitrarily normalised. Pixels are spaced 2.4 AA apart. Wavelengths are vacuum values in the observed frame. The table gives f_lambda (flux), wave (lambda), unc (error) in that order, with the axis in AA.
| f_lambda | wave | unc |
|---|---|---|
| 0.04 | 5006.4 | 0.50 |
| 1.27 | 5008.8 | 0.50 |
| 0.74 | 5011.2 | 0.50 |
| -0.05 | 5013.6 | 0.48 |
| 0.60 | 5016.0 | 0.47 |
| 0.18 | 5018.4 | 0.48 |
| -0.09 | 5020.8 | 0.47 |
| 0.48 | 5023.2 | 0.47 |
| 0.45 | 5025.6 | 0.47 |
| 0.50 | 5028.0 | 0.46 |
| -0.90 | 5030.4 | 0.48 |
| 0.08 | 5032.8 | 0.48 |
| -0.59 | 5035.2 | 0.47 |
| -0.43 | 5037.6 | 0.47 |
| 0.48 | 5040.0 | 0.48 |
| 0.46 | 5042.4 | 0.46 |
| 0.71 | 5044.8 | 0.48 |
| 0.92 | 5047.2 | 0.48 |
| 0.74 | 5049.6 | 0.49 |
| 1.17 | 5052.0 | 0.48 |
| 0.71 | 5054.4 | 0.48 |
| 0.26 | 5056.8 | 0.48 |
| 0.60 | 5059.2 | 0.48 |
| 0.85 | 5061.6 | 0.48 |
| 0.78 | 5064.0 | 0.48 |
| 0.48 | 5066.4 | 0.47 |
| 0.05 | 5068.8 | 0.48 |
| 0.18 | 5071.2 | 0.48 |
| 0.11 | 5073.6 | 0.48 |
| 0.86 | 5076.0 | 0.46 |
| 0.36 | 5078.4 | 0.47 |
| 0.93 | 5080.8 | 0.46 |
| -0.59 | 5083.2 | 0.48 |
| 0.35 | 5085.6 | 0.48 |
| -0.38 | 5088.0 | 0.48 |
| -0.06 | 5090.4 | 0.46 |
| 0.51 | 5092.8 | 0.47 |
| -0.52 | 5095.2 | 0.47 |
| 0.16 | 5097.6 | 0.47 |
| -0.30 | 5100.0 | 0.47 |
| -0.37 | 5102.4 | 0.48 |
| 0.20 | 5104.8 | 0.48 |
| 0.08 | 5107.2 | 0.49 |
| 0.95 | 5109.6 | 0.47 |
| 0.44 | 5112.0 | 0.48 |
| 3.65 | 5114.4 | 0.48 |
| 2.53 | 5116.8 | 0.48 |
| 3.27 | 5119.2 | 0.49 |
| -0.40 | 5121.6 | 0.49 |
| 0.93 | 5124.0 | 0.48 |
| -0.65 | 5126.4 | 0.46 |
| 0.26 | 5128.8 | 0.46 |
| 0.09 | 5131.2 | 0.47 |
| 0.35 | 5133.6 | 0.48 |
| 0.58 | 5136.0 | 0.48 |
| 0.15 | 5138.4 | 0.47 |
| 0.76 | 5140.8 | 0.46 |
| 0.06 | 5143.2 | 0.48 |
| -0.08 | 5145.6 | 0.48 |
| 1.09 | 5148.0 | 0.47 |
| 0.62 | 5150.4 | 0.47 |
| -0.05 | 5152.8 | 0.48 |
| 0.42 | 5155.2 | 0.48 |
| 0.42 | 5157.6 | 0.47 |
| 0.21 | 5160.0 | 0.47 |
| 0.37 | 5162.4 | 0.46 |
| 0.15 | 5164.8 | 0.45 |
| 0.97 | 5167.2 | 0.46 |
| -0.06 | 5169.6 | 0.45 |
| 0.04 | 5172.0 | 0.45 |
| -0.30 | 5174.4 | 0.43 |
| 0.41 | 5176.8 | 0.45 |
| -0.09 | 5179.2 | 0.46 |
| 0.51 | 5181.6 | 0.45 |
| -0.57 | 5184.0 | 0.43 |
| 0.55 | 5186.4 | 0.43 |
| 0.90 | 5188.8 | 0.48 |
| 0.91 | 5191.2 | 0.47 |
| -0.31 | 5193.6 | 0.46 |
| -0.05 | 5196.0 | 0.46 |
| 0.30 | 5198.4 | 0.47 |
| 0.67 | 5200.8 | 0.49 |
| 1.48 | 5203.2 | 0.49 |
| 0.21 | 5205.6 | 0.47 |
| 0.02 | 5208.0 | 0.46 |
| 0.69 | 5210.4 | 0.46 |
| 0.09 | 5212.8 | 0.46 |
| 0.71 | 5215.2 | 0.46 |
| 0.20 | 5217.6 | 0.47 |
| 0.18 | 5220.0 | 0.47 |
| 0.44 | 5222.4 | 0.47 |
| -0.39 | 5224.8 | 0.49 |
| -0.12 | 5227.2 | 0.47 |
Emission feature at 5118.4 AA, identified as [O II] 3727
